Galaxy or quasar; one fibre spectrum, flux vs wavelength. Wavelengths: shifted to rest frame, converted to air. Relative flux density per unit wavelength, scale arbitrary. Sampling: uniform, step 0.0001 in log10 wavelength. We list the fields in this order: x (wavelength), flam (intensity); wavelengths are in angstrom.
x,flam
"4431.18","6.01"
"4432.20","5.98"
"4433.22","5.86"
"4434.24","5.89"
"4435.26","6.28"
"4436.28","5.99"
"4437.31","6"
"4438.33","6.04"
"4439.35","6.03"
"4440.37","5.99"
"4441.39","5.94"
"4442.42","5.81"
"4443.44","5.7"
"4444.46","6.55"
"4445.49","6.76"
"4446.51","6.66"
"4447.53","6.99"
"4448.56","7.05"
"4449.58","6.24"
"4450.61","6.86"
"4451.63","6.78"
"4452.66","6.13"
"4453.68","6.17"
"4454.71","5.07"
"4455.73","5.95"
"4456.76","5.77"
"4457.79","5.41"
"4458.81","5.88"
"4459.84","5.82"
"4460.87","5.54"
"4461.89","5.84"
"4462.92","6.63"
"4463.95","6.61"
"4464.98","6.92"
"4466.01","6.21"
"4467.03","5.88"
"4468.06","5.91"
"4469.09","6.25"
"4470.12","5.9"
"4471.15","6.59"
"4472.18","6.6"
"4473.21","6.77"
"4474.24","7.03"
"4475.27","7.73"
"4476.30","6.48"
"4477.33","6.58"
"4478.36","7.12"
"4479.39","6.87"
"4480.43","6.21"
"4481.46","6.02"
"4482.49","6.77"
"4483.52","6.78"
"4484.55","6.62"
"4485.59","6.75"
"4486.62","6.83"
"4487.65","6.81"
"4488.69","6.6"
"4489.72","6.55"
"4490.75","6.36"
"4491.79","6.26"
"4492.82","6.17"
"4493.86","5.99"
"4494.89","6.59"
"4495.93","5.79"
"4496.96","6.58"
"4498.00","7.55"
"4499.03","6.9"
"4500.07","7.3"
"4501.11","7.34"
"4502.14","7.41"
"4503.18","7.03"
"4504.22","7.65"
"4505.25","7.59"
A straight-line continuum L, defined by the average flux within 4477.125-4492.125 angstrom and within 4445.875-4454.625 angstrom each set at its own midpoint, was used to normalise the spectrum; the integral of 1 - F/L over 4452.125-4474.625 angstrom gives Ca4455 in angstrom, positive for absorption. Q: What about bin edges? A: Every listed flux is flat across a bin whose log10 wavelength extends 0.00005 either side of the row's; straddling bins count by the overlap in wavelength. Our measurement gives 1.5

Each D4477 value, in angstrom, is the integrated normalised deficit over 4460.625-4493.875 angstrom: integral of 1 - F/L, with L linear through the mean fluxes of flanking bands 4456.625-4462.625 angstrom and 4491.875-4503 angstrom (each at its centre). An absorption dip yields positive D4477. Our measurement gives -1.6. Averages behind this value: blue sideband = 5.74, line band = 6.51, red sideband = 6.75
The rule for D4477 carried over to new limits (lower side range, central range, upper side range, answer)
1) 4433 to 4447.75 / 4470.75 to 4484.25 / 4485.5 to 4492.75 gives -0.56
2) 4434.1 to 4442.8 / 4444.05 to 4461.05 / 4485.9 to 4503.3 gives -0.14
